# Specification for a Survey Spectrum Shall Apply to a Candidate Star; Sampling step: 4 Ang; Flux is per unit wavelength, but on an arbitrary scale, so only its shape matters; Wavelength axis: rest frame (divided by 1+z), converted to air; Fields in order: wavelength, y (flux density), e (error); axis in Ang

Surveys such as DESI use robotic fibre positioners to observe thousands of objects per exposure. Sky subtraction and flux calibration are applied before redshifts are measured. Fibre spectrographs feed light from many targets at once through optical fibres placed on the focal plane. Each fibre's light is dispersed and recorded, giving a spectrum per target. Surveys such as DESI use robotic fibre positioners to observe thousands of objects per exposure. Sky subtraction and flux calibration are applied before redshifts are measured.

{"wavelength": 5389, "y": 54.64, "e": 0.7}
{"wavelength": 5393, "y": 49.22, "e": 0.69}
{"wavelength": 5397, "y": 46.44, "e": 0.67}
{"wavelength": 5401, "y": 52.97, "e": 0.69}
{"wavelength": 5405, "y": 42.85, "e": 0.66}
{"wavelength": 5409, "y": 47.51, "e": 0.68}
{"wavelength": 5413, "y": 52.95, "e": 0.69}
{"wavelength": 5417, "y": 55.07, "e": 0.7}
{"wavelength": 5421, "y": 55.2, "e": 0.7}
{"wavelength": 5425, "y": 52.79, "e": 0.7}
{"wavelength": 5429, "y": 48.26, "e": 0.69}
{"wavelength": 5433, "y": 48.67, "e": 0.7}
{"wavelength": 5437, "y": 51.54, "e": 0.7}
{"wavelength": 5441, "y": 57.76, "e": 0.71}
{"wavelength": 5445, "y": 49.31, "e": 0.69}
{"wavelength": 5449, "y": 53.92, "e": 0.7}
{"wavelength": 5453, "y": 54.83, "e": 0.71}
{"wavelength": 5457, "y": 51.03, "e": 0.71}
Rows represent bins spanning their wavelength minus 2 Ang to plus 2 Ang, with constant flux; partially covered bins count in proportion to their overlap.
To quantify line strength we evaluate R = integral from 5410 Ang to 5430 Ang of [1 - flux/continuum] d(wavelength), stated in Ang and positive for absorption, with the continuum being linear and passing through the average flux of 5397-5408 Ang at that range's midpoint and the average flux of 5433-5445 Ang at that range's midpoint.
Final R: -1.1 Ang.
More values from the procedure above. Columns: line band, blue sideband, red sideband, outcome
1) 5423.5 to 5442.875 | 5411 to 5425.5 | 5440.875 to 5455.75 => 0.7 Ang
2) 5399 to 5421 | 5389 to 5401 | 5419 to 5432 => 0.0 Ang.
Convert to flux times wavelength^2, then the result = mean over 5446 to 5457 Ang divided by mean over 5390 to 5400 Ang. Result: 1.1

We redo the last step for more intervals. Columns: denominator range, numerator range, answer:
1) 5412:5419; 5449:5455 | 1.02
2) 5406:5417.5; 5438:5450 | 1.07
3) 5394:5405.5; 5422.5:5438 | 1.06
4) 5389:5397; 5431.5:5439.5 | 1.03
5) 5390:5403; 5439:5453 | 1.10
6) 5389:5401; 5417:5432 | 1.06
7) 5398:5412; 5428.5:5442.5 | 1.09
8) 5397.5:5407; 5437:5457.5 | 1.14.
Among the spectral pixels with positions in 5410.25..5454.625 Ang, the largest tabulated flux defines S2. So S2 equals 57.76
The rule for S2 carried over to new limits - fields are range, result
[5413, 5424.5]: 55.2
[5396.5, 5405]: 52.97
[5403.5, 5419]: 55.07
